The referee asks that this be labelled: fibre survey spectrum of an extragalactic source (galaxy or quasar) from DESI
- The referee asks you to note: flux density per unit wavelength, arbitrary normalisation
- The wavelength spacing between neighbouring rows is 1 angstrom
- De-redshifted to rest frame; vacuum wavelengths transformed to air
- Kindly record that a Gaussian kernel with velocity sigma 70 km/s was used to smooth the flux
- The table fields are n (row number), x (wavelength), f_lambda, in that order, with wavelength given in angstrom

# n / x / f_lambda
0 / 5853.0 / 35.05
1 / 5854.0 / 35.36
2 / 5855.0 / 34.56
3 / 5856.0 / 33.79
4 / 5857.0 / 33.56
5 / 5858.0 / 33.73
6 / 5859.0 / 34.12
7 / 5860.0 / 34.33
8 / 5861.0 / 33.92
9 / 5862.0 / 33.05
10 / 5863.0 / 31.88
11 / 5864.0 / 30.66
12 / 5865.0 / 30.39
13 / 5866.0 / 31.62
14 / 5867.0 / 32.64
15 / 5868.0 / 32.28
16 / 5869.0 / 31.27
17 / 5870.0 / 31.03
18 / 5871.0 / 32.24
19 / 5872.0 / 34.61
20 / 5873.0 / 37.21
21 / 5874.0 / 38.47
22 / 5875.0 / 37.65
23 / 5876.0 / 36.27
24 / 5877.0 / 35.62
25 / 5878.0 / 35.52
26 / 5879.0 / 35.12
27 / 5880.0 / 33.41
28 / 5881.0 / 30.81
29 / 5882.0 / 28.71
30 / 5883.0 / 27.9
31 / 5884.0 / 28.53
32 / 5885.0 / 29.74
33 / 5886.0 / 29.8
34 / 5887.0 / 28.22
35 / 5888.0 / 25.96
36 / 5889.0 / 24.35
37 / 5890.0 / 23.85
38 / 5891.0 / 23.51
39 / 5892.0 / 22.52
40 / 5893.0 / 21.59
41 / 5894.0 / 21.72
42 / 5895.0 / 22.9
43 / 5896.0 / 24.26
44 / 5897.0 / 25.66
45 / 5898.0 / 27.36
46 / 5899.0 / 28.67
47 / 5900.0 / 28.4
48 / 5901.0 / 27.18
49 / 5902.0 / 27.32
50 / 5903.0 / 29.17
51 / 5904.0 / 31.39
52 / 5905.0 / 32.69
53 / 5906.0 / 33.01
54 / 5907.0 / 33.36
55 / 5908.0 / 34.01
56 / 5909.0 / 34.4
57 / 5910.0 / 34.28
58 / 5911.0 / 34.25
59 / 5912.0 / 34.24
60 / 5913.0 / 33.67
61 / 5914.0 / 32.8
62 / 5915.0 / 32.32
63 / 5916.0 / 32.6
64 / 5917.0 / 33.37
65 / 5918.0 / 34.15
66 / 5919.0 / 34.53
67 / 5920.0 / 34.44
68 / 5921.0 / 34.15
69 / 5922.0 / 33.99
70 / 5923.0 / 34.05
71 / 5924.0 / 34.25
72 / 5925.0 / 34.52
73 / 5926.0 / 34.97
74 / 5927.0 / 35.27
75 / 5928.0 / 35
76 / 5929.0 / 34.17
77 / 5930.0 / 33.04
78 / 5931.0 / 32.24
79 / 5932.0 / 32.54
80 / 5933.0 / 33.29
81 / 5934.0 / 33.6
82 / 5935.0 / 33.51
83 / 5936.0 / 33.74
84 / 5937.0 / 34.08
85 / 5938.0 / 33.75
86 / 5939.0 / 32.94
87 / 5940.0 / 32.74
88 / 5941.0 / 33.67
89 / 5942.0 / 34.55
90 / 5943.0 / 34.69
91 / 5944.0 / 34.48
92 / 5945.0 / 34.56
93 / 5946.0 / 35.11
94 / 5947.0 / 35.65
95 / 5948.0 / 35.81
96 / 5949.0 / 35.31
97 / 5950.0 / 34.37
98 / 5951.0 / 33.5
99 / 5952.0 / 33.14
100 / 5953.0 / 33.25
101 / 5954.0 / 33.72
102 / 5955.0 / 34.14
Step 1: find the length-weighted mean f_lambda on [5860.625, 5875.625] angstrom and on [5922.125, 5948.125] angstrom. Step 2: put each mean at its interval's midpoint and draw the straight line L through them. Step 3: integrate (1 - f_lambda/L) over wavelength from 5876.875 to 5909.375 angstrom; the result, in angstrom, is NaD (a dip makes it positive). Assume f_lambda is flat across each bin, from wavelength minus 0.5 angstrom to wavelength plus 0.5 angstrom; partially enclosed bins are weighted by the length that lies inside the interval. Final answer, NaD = 4.8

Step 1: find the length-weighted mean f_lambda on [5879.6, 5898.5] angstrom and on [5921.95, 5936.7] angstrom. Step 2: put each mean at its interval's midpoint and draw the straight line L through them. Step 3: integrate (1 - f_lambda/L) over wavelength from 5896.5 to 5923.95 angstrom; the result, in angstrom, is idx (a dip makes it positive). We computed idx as -1.6 angstrom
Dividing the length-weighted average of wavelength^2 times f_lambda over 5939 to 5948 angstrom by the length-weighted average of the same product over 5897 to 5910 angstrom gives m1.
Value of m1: 1.14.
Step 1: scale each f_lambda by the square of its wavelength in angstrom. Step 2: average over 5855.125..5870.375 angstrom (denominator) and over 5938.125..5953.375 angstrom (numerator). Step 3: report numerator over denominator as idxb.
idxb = 1.1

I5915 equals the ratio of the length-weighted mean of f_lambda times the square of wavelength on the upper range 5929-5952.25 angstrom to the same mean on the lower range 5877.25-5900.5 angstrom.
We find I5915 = 1.26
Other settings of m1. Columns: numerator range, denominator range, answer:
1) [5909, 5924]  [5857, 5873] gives 1.05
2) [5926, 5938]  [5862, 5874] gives 1.06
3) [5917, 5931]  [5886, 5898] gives 1.42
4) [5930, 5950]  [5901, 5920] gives 1.05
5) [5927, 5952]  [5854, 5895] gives 1.12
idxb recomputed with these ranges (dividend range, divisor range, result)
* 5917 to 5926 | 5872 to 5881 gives 0.97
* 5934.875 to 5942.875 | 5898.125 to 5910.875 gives 1.09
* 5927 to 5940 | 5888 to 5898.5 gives 1.42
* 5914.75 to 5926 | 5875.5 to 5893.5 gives 1.19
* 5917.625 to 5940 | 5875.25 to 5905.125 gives 1.21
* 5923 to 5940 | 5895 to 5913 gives 1.12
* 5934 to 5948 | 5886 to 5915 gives 1.21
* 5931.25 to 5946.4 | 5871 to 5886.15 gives 1.03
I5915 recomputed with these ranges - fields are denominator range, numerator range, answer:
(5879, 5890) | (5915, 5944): 1.19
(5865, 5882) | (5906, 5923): 1.01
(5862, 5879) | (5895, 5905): 0.83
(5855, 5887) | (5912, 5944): 1.05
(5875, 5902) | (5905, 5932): 1.21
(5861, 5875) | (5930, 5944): 1.04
